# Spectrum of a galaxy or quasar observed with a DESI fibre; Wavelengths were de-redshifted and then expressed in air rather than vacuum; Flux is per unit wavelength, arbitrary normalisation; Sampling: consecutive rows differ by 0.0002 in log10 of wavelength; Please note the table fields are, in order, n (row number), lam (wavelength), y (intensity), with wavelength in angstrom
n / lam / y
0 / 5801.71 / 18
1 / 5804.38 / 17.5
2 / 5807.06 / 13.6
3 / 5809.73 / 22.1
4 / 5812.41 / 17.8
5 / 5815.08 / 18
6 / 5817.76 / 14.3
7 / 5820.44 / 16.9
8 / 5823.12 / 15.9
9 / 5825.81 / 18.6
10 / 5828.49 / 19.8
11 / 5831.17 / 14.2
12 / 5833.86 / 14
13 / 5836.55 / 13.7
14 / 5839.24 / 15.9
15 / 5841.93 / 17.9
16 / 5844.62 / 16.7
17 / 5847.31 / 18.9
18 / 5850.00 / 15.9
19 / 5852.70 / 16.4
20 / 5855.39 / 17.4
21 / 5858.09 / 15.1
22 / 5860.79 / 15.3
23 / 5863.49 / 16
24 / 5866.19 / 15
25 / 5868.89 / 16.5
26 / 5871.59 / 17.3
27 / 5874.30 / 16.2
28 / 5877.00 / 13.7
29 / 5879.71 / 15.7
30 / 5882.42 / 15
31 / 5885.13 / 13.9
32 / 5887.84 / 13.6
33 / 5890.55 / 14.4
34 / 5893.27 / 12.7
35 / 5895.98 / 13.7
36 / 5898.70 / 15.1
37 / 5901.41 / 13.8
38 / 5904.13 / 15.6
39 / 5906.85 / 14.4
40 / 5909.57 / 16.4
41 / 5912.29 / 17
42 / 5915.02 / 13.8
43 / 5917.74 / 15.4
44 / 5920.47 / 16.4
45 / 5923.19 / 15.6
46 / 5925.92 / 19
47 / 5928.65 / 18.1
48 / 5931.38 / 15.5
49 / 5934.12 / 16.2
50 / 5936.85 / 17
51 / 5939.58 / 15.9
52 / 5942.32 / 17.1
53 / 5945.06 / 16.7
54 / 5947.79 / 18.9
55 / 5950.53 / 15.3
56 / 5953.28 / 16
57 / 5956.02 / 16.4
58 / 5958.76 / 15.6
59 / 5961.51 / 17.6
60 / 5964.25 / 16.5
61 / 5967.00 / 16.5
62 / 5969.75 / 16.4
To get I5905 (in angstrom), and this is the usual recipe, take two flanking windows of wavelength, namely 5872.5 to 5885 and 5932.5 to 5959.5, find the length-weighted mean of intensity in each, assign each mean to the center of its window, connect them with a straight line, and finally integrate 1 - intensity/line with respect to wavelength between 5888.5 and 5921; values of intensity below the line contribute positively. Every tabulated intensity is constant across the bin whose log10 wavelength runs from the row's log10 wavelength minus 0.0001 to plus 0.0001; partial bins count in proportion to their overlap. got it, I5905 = 1.7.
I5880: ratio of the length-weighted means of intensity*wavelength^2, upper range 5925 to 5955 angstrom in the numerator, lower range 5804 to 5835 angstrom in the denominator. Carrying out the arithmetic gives 1.04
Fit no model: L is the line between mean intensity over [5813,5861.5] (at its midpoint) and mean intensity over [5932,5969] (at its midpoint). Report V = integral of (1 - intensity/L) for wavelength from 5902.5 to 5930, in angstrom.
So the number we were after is 0.6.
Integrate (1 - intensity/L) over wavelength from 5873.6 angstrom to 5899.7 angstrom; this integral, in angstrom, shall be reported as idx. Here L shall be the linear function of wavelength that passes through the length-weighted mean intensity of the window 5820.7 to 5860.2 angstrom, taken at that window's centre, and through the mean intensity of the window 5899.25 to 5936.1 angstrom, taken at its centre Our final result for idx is 2.9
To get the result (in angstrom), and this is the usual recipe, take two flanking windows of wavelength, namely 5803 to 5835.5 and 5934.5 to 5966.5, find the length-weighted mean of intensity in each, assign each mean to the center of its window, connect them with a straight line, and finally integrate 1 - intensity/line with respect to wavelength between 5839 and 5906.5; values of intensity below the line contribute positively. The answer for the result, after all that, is 5.2 angstrom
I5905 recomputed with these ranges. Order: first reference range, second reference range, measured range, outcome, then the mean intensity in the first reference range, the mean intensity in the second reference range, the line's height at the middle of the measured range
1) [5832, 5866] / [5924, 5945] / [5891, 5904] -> 2.0 angstrom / 16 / 16.9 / 16.5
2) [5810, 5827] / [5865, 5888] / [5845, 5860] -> -0.5 angstrom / 17.2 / 15.3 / 16.1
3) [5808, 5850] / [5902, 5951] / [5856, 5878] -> 1.3 angstrom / 16.9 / 16.3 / 16.7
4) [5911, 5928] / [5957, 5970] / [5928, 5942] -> -0.1 angstrom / 16.3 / 16.5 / 16.4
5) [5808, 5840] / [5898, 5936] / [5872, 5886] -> 1.0 angstrom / 16.7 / 15.9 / 16.2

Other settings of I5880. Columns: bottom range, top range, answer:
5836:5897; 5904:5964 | 1.08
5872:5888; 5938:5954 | 1.14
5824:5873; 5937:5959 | 1.05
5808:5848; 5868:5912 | 0.90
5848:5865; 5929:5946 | 1.05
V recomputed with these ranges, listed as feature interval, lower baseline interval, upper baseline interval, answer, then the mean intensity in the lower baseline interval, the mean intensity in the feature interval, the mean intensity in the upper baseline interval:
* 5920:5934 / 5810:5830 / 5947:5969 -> -0.1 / 17.6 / 16.9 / 16.5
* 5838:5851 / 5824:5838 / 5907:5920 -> -0.9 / 16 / 17.1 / 15.6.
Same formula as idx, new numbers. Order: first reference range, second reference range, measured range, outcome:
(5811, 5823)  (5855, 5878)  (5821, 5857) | -0.6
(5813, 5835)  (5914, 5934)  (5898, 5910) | 1.0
